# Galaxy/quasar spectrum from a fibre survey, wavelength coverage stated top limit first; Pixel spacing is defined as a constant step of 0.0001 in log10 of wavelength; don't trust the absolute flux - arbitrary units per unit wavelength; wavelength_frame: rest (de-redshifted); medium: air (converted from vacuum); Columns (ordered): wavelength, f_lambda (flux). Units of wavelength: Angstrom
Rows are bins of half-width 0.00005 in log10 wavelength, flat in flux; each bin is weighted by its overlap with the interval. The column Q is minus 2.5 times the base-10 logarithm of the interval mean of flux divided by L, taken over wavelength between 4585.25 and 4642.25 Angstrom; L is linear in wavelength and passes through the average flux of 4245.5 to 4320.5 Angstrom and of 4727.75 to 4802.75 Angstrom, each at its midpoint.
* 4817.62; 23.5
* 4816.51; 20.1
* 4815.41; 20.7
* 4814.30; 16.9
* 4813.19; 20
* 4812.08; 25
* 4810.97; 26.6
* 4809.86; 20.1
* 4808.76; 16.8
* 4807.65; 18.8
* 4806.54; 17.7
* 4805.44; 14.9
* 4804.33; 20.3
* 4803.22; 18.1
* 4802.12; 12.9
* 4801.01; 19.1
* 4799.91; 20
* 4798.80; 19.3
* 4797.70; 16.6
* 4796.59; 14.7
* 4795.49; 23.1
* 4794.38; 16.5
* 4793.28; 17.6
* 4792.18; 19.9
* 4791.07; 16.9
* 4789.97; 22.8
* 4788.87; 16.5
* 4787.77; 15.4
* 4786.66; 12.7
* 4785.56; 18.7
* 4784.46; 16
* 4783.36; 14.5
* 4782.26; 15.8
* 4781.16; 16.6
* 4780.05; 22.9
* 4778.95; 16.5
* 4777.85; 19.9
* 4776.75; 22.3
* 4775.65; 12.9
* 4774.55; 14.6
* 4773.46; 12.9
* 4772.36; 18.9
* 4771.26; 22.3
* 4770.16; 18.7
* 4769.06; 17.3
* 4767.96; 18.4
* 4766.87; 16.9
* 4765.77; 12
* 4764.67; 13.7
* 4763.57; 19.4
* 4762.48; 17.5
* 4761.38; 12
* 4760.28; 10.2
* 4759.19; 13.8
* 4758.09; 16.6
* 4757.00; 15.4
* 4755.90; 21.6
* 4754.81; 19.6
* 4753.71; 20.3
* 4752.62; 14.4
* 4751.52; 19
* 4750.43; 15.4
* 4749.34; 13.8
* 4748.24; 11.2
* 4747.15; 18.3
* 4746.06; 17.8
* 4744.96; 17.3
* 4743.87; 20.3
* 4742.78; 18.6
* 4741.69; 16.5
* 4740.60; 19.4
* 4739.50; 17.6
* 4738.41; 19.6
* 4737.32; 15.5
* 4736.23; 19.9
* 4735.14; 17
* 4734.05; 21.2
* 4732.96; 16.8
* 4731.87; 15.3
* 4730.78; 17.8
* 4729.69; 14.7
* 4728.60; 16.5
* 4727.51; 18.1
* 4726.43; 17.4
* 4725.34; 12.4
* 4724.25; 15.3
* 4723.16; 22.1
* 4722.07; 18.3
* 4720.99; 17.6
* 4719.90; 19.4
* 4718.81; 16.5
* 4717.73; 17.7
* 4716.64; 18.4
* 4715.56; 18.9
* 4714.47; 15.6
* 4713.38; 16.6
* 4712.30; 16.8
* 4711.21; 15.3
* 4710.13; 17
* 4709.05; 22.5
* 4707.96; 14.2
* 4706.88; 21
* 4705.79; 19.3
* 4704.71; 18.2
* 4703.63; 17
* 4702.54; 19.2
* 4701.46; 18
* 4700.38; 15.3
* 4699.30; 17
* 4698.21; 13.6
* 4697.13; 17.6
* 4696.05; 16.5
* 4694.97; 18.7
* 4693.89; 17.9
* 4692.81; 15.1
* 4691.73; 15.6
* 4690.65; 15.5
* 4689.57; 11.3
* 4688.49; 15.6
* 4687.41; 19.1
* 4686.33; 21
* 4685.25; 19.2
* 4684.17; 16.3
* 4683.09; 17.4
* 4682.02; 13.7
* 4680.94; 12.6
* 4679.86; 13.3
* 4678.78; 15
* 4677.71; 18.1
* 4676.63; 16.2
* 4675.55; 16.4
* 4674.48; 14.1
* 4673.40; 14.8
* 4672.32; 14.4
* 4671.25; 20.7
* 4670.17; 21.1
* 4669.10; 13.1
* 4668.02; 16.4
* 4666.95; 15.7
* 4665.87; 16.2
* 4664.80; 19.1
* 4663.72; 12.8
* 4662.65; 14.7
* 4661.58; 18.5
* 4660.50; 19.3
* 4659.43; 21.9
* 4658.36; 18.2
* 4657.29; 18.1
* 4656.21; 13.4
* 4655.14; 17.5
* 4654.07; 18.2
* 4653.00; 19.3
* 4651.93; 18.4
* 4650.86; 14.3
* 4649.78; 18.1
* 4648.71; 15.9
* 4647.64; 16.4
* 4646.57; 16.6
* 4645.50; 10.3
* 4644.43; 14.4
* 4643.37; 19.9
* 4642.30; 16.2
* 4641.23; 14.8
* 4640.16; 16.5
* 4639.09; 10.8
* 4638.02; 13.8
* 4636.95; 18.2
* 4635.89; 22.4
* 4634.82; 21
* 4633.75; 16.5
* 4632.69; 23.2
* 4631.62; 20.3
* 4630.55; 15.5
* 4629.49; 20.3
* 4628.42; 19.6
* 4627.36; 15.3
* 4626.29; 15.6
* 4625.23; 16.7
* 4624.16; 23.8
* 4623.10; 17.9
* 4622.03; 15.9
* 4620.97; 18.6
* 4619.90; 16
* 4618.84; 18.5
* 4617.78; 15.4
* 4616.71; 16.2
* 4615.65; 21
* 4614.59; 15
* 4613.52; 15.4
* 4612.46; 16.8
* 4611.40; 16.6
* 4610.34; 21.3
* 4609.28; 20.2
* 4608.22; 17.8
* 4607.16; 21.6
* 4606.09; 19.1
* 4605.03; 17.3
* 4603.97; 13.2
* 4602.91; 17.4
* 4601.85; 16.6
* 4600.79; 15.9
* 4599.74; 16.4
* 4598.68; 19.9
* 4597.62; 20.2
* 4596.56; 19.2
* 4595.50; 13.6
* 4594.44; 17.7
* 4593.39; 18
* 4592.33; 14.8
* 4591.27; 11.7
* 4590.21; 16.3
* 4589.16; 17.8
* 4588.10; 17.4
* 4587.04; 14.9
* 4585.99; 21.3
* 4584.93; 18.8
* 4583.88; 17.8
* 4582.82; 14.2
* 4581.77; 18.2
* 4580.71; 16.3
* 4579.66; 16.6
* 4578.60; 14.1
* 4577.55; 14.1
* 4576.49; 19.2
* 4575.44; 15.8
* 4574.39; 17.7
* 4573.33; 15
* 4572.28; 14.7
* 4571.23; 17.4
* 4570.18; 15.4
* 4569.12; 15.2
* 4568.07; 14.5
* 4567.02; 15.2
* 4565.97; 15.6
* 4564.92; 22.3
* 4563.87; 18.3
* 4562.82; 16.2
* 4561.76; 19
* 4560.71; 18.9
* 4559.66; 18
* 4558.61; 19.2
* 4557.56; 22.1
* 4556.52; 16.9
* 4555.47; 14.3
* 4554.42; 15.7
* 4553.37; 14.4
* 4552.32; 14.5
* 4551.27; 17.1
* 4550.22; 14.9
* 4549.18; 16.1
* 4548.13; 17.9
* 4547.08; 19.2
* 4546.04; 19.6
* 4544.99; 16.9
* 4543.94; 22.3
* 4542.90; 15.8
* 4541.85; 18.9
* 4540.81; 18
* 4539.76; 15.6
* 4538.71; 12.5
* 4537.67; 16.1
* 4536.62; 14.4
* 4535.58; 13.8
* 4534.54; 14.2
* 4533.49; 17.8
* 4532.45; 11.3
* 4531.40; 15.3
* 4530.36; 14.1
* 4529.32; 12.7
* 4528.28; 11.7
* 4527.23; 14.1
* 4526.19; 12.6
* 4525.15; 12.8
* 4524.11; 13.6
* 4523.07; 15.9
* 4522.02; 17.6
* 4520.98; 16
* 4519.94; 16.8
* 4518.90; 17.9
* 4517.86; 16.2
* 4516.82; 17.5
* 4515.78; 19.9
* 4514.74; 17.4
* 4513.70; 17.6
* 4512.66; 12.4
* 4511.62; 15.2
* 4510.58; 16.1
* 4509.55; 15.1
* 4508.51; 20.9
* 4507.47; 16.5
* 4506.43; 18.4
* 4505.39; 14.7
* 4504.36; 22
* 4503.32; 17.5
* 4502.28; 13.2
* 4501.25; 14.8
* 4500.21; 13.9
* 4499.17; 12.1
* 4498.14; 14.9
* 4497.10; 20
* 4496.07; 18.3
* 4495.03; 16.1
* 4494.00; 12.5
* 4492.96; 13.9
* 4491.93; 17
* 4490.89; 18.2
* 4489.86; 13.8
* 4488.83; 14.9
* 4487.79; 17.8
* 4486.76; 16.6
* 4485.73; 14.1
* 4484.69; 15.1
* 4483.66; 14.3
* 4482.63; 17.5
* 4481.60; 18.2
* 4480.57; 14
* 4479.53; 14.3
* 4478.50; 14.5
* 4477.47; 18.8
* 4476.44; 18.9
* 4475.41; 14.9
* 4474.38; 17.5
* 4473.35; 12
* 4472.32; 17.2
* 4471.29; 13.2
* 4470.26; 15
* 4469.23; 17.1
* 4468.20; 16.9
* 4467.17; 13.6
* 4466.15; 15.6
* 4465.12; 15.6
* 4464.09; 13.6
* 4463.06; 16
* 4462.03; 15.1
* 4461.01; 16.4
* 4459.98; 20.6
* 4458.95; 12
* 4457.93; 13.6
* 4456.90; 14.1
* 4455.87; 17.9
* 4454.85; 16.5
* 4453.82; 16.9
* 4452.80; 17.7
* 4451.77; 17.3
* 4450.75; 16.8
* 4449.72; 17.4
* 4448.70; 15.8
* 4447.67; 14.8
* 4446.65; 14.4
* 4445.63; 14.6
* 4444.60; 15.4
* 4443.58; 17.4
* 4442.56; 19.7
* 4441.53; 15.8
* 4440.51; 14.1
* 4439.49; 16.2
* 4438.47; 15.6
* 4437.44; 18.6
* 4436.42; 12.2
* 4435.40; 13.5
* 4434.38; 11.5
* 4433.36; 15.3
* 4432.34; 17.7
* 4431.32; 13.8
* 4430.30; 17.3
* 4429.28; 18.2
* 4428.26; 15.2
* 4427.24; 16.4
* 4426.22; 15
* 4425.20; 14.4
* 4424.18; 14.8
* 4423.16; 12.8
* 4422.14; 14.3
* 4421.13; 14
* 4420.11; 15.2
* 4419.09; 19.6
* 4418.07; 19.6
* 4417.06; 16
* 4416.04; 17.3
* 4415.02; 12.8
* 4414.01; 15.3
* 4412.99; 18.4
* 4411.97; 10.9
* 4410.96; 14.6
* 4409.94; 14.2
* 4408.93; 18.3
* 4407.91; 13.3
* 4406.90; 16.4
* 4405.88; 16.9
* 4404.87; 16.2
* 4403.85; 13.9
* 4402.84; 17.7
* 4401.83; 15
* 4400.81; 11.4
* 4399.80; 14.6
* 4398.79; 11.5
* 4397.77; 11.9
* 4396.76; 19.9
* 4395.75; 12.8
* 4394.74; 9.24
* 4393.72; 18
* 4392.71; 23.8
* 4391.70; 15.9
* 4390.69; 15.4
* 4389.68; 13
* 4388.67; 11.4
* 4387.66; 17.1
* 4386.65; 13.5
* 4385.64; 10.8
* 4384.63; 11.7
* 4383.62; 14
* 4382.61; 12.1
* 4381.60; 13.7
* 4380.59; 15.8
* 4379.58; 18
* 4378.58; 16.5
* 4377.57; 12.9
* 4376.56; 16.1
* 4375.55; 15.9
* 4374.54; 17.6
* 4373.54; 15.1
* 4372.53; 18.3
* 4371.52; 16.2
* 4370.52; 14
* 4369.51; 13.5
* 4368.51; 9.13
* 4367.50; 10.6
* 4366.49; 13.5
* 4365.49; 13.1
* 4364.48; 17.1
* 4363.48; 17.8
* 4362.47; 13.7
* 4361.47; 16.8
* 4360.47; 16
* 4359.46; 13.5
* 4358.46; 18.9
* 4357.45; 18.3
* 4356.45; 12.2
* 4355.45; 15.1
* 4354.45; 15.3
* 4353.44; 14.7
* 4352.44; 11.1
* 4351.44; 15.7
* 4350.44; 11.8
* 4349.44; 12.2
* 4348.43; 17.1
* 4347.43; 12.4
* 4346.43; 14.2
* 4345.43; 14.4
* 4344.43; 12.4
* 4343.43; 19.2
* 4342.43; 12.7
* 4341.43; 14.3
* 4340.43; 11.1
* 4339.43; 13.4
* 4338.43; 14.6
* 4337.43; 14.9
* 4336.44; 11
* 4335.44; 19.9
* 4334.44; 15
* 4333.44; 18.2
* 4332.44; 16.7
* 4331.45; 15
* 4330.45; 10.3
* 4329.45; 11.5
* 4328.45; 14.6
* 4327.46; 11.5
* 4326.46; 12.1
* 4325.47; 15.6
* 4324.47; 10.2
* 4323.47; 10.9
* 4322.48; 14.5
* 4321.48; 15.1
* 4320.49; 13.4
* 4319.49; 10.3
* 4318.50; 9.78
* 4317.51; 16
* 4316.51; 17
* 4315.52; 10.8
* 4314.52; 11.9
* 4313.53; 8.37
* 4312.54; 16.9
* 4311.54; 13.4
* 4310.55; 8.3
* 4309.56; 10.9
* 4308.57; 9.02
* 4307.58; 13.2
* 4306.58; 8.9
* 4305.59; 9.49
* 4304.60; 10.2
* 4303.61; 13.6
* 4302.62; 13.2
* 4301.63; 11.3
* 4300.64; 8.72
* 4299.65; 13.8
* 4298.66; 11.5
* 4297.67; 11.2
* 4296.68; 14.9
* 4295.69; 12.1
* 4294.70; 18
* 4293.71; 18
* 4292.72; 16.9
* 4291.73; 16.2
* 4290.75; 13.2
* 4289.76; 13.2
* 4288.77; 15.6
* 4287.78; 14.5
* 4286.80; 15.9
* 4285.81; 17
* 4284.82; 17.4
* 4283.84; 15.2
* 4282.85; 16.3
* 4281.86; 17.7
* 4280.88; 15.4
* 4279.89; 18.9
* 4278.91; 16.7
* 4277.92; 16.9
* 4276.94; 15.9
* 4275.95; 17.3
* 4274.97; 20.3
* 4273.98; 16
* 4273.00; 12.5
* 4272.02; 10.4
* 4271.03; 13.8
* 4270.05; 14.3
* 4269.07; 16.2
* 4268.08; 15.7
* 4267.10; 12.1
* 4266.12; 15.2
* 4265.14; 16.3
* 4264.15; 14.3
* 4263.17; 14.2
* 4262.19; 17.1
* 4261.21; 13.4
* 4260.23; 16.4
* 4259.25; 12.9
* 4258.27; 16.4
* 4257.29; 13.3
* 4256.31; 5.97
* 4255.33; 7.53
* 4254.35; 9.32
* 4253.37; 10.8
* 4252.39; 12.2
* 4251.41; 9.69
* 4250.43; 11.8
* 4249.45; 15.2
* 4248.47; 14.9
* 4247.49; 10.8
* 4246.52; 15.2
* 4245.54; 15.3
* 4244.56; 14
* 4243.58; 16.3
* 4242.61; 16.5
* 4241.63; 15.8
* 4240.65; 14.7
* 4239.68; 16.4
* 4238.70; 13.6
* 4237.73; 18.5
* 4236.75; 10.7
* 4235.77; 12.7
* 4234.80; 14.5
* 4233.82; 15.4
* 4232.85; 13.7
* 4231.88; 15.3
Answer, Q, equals -0.092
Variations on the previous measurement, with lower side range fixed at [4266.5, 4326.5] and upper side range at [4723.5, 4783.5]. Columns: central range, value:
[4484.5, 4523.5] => -0.07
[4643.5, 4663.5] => -0.04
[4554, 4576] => -0.09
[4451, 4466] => -0.07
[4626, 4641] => -0.10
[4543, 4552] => -0.15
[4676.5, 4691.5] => 0.03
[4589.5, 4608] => -0.07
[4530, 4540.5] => 0.06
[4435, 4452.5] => -0.07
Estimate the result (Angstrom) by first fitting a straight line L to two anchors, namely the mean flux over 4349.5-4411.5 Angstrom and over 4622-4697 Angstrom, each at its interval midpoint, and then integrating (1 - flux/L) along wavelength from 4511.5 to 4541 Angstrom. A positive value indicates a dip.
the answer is 1.3 Angstrom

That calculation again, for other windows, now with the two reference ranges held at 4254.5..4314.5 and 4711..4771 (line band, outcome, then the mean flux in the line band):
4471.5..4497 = -1.00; 15.9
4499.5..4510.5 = -0.84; 16.6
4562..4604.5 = -1.83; 16.6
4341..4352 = 0.12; 14.2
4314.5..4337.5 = 1.01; 13.6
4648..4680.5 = -0.53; 16.8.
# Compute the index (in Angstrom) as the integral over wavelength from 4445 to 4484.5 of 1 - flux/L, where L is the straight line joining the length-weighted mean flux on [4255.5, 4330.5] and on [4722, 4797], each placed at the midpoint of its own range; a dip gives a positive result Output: -2.1 Angstrom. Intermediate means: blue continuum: 13.8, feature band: 15.8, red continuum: 17.1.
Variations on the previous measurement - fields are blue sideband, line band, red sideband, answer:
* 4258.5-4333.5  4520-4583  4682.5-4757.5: -0.6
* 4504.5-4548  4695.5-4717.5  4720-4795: -0.7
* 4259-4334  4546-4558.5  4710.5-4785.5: -0.9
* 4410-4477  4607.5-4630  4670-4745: -1.6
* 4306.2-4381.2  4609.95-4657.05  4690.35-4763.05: -2.5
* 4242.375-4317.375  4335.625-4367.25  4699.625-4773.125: -0.3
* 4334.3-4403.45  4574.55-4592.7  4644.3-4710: -0.4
